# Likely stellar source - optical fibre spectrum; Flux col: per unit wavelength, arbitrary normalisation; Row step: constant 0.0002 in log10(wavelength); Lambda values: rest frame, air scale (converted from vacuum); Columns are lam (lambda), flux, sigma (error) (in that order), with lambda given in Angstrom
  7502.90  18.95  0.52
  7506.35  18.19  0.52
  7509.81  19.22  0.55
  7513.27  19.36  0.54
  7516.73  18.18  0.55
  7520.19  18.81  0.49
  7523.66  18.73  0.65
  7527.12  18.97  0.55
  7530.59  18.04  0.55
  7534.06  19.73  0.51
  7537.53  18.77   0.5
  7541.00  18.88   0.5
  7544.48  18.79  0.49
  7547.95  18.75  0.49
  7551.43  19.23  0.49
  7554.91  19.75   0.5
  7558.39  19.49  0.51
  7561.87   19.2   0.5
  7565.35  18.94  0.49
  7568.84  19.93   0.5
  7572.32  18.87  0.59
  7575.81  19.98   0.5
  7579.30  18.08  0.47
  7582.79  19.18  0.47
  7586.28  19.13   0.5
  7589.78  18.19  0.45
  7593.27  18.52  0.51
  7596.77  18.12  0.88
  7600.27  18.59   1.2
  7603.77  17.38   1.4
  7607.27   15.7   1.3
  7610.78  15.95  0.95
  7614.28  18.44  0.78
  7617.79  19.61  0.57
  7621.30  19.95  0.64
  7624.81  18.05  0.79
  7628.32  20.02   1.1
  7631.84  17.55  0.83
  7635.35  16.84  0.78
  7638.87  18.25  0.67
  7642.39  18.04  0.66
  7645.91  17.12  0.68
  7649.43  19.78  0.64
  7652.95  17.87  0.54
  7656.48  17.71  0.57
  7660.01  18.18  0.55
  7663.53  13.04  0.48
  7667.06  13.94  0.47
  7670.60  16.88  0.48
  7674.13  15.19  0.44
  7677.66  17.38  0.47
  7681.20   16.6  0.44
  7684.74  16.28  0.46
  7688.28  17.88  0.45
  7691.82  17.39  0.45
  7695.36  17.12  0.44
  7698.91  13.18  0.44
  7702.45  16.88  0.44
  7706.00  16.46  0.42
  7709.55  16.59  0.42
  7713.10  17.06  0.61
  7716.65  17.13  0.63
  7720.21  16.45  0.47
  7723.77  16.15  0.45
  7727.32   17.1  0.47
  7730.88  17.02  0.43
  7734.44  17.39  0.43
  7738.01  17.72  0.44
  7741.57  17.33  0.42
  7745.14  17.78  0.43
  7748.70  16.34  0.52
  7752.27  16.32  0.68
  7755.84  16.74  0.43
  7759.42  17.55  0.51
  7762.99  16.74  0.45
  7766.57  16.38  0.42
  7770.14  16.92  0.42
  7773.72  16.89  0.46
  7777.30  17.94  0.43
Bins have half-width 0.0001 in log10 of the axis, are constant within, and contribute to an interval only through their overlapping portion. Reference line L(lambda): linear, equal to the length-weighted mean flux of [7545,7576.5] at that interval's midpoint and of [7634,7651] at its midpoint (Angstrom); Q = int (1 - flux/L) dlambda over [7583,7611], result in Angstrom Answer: 1.3 Angstrom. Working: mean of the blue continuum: 19.3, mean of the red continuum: 18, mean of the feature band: 17.9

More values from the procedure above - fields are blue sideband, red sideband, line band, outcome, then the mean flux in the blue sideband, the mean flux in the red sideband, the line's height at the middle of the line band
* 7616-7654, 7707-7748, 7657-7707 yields 4.32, 18.5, 17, 17.7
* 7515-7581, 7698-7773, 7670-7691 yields 0.85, 19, 16.8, 17.4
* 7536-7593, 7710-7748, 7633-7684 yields 2.91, 19.1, 17.1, 17.9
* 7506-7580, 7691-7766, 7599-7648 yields 0.19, 19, 16.8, 18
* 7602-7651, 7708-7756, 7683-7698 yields 0.38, 18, 16.9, 17.4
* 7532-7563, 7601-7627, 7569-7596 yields -0.54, 19.2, 17.9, 18.5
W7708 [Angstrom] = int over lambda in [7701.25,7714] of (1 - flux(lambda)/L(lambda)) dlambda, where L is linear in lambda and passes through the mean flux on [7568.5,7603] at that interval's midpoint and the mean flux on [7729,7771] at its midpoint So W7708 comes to 0.55 Angstrom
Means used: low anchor 18.8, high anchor 17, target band 16.7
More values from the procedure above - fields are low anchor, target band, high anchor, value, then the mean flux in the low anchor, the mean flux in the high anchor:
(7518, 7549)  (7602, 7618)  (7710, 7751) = 0.81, 18.8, 17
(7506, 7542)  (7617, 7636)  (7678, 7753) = -1.06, 18.8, 16.8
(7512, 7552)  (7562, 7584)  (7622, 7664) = -0.80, 18.8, 17.9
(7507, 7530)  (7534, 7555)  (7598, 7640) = -0.49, 18.8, 18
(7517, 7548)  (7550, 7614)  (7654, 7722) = -1.82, 18.8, 16.4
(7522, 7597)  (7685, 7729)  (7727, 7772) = 2.16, 19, 17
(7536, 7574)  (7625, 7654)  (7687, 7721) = -0.79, 19.1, 16.6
